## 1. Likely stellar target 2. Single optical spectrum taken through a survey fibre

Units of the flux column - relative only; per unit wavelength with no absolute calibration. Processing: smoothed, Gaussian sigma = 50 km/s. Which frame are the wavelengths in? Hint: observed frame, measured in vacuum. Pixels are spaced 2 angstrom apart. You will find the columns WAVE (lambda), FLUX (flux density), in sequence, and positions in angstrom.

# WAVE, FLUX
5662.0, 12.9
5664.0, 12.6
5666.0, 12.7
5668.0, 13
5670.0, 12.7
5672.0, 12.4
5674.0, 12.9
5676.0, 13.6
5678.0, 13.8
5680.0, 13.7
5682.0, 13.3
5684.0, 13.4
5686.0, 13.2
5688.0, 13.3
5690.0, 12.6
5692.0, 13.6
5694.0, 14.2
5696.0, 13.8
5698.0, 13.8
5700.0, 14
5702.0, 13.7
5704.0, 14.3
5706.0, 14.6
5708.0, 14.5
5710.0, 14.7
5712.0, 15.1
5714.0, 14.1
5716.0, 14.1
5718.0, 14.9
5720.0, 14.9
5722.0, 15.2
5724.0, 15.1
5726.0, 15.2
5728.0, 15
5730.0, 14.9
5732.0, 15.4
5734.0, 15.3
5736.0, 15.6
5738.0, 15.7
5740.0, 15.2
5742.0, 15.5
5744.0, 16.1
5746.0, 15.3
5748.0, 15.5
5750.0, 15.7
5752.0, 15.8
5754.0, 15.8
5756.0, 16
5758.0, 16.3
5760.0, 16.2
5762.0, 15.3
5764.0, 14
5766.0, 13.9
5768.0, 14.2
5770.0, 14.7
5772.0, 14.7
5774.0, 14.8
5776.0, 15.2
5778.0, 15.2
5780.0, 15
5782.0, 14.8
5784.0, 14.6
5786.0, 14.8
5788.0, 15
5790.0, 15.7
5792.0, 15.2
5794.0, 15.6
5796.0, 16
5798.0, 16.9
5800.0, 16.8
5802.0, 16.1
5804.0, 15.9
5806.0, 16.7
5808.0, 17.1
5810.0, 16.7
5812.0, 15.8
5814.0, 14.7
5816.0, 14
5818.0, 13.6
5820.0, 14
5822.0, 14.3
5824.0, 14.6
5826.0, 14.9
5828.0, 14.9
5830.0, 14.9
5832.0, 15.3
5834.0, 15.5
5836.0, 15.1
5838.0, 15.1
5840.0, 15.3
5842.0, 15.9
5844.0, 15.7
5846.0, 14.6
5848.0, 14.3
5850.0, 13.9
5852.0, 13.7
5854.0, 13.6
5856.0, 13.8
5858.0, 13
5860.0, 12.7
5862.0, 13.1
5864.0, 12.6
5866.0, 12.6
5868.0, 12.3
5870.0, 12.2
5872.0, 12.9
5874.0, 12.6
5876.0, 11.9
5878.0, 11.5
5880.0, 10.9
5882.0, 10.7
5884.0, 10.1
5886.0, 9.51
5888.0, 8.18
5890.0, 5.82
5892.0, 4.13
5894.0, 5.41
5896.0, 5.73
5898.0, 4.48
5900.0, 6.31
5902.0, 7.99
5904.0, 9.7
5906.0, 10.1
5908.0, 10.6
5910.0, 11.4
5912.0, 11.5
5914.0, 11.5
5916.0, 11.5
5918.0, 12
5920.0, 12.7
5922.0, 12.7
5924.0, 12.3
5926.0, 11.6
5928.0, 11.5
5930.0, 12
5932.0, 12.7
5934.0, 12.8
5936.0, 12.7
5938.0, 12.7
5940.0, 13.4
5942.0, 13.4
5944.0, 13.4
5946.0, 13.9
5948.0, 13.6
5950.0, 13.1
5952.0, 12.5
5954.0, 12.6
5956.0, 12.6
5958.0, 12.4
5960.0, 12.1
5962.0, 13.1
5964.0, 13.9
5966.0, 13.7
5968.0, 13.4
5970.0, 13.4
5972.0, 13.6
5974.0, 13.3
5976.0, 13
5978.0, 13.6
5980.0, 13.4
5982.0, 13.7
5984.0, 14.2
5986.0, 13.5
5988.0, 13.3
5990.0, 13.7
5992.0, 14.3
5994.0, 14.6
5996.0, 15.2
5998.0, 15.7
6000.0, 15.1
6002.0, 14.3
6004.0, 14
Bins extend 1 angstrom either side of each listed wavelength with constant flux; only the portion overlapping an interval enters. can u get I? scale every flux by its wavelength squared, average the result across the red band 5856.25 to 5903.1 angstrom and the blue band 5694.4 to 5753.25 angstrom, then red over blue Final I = 0.7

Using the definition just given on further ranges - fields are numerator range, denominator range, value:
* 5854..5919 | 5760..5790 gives 0.72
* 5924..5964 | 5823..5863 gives 0.91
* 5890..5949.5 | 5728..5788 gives 0.75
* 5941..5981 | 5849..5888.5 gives 1.12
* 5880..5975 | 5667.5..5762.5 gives 0.83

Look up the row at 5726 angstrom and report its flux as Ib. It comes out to 15.2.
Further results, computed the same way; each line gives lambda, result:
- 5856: 13.8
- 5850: 13.9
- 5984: 14.2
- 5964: 13.9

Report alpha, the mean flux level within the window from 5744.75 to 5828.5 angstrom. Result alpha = 15.3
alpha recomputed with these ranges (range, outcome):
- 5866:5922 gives 9.87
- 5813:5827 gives 14.3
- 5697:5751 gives 14.9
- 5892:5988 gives 11.9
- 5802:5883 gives 14.1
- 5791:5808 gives 16.2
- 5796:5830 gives 15.4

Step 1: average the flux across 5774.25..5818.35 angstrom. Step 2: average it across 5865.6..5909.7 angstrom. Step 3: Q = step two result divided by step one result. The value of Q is 0.60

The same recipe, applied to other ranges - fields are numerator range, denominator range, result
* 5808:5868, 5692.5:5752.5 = 0.97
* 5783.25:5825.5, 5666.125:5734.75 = 1.10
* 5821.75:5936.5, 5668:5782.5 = 0.82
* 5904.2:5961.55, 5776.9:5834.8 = 0.80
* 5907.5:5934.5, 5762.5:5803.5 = 0.79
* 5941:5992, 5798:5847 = 0.87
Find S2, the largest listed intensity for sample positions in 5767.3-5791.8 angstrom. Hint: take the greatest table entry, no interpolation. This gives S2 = 15.7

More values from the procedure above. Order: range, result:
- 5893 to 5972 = 13.9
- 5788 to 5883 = 17.1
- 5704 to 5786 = 16.3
